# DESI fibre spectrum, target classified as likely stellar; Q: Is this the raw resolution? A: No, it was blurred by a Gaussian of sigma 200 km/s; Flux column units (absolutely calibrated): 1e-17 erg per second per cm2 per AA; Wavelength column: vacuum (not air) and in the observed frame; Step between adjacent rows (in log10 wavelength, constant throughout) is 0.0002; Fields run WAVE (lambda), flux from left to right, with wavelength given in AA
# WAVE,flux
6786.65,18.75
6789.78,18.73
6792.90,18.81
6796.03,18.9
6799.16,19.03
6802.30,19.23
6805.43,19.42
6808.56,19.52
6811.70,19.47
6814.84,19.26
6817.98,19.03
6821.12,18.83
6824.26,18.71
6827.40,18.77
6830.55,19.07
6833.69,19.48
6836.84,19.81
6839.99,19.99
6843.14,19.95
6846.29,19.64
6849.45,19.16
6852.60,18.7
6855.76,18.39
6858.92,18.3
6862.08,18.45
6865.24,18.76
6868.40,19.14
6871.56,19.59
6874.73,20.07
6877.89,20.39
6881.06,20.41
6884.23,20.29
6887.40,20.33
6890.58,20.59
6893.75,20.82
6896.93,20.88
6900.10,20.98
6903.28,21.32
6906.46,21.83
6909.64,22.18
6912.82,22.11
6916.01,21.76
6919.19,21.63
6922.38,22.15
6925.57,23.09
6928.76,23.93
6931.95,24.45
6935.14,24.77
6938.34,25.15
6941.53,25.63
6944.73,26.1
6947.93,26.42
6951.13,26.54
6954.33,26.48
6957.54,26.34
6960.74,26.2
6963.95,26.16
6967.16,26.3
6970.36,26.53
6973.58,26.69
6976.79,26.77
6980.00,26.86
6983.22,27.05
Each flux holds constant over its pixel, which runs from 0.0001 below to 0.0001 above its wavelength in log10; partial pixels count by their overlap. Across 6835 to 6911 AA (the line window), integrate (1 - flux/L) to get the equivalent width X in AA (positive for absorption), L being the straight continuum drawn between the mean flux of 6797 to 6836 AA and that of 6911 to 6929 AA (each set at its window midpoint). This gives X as 3.3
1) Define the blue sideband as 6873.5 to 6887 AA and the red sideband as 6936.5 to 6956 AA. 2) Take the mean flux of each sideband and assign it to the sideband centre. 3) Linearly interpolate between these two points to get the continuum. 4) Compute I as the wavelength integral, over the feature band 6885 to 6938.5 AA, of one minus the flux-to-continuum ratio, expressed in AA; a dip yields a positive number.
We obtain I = 2.12 AA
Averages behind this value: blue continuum 20.3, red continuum 26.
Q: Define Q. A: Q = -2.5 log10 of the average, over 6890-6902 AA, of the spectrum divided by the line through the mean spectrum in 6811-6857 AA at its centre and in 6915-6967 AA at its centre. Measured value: 0.08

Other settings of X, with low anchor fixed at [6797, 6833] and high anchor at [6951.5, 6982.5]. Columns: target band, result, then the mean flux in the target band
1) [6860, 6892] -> 3.4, 19.8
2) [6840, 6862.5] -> 2.0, 19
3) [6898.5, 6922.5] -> 2.1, 21.7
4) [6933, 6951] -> -0.3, 25.7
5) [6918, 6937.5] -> 0.9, 23.4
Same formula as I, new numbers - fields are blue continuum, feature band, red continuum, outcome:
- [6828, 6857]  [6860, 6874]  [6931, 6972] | 1.2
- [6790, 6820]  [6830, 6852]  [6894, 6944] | 0.8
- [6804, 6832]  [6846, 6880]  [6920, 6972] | 3.4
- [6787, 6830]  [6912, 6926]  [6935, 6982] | 1.3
